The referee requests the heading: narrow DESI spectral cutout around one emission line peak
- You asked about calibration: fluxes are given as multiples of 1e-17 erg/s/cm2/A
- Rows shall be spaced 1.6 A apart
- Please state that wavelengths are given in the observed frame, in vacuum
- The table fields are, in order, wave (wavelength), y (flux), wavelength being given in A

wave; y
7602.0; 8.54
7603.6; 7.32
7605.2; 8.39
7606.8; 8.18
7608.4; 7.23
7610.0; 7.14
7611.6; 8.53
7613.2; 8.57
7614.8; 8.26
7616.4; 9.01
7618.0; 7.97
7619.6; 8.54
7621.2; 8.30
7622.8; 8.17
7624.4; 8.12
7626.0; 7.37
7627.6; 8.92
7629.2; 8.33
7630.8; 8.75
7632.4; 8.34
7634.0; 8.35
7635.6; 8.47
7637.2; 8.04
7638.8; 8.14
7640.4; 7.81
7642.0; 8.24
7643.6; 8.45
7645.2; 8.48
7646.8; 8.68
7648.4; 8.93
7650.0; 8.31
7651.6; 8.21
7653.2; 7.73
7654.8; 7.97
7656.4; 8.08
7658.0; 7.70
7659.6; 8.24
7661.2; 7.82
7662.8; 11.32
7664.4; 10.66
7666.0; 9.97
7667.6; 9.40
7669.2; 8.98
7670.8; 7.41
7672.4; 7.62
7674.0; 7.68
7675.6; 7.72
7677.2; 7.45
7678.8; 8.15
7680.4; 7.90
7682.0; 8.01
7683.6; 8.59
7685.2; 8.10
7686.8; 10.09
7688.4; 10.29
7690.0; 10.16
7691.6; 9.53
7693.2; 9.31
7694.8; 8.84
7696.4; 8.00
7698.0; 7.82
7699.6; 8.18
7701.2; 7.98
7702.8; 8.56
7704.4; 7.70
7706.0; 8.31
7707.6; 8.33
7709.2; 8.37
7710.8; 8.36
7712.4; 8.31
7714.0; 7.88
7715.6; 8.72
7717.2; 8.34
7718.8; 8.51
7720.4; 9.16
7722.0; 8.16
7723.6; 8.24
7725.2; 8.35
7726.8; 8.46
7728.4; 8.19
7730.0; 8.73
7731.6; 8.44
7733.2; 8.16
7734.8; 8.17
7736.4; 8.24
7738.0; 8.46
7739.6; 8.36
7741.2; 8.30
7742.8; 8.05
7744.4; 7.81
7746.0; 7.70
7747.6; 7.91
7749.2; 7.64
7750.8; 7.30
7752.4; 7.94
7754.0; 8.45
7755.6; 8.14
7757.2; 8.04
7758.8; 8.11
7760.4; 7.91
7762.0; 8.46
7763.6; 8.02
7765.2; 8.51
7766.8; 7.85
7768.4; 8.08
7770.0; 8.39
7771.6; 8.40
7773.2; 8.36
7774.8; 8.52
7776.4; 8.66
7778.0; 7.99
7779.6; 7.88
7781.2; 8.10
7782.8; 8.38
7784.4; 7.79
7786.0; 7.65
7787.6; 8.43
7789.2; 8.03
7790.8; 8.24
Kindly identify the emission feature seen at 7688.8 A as [N II]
